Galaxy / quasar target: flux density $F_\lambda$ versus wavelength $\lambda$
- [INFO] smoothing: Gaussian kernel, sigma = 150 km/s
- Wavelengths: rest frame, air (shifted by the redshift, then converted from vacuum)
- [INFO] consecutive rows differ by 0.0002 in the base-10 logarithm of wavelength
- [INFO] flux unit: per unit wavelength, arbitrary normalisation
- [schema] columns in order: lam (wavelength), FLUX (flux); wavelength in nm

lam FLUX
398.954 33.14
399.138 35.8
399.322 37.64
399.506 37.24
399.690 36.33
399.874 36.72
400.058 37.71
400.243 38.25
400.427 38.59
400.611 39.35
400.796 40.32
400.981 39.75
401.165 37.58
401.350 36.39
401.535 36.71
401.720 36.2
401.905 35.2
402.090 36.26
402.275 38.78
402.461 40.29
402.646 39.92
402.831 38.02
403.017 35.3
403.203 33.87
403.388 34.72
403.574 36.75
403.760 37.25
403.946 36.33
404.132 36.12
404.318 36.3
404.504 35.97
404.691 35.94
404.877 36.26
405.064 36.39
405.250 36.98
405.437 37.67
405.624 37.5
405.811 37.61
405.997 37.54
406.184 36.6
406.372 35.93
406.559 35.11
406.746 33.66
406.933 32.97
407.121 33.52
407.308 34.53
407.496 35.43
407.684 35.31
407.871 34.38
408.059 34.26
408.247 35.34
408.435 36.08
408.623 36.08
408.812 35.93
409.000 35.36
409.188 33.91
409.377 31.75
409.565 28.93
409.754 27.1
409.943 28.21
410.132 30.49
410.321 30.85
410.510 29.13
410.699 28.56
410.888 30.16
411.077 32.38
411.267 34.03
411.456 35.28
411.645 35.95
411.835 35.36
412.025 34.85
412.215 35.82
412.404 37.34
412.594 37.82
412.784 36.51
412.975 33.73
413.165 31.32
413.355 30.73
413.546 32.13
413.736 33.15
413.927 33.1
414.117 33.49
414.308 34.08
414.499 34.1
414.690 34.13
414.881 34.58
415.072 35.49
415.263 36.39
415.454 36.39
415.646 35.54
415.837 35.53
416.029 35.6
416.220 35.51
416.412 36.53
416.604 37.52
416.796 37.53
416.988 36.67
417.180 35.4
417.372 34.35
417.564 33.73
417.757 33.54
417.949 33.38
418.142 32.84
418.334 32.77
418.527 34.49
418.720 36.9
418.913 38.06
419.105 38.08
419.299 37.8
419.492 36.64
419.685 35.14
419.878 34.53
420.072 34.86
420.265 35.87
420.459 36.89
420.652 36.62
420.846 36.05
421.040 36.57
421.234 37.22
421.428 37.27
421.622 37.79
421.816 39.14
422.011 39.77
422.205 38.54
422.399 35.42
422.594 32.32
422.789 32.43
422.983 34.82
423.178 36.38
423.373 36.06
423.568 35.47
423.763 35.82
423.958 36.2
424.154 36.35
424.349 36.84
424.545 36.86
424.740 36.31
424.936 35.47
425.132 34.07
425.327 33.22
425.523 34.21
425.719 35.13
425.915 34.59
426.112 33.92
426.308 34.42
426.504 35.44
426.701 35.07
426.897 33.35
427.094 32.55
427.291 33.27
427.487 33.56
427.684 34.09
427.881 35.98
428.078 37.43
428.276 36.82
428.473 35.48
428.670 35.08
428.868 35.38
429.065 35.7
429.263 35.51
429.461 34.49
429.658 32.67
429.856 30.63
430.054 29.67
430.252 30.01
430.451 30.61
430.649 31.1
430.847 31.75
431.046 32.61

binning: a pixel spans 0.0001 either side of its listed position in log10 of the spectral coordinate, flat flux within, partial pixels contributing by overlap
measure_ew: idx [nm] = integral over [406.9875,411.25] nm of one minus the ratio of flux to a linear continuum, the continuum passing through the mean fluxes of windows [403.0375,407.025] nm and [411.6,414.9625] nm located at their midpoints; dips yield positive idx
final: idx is 0.31 nm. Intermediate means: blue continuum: 36.1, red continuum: 34.3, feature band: 32.6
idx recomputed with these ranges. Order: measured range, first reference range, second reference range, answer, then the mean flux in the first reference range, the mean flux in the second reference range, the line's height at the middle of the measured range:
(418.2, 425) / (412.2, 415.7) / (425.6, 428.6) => -0.309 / 34.5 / 34.7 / 34.6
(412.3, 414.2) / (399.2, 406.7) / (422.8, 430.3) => 0.110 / 37.1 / 34.7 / 36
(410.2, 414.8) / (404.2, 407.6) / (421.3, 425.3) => 0.318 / 35.9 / 36.1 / 36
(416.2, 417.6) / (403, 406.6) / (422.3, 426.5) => -0.018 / 36.3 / 35.1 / 35.6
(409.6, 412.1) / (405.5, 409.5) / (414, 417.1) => 0.261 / 35.2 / 35.6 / 35.3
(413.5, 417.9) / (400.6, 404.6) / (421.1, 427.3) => 0.140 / 37.1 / 35.5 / 36.1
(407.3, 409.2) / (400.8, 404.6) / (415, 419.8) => 0.065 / 37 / 35.7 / 36.5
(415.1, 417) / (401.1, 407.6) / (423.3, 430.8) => -0.051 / 36.3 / 34.4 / 35.3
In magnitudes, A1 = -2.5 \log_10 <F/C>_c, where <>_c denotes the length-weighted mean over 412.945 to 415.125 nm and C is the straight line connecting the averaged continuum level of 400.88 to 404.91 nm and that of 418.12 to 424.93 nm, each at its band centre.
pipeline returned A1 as 0.10 mag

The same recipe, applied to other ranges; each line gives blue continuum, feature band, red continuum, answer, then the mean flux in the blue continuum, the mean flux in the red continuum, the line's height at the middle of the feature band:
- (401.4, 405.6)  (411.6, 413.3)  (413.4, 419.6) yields 0.011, 36.7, 35.1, 35.6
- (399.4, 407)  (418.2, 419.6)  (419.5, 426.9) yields -0.009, 36.9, 35.7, 36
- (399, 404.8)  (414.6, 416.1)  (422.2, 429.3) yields 0.015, 37.1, 35.1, 36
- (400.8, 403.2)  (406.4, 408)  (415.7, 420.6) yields 0.075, 37.5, 35.6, 36.9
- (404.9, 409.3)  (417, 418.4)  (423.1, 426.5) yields 0.048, 35.6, 35.4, 35.4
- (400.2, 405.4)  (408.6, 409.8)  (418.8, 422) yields 0.134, 37.1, 36.9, 37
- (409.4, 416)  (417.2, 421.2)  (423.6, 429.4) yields -0.041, 33.3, 35.1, 34.2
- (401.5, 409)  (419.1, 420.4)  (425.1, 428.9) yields -0.026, 36.1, 34.7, 35.1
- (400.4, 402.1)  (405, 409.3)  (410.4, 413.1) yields 0.002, 37.7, 34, 35.6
